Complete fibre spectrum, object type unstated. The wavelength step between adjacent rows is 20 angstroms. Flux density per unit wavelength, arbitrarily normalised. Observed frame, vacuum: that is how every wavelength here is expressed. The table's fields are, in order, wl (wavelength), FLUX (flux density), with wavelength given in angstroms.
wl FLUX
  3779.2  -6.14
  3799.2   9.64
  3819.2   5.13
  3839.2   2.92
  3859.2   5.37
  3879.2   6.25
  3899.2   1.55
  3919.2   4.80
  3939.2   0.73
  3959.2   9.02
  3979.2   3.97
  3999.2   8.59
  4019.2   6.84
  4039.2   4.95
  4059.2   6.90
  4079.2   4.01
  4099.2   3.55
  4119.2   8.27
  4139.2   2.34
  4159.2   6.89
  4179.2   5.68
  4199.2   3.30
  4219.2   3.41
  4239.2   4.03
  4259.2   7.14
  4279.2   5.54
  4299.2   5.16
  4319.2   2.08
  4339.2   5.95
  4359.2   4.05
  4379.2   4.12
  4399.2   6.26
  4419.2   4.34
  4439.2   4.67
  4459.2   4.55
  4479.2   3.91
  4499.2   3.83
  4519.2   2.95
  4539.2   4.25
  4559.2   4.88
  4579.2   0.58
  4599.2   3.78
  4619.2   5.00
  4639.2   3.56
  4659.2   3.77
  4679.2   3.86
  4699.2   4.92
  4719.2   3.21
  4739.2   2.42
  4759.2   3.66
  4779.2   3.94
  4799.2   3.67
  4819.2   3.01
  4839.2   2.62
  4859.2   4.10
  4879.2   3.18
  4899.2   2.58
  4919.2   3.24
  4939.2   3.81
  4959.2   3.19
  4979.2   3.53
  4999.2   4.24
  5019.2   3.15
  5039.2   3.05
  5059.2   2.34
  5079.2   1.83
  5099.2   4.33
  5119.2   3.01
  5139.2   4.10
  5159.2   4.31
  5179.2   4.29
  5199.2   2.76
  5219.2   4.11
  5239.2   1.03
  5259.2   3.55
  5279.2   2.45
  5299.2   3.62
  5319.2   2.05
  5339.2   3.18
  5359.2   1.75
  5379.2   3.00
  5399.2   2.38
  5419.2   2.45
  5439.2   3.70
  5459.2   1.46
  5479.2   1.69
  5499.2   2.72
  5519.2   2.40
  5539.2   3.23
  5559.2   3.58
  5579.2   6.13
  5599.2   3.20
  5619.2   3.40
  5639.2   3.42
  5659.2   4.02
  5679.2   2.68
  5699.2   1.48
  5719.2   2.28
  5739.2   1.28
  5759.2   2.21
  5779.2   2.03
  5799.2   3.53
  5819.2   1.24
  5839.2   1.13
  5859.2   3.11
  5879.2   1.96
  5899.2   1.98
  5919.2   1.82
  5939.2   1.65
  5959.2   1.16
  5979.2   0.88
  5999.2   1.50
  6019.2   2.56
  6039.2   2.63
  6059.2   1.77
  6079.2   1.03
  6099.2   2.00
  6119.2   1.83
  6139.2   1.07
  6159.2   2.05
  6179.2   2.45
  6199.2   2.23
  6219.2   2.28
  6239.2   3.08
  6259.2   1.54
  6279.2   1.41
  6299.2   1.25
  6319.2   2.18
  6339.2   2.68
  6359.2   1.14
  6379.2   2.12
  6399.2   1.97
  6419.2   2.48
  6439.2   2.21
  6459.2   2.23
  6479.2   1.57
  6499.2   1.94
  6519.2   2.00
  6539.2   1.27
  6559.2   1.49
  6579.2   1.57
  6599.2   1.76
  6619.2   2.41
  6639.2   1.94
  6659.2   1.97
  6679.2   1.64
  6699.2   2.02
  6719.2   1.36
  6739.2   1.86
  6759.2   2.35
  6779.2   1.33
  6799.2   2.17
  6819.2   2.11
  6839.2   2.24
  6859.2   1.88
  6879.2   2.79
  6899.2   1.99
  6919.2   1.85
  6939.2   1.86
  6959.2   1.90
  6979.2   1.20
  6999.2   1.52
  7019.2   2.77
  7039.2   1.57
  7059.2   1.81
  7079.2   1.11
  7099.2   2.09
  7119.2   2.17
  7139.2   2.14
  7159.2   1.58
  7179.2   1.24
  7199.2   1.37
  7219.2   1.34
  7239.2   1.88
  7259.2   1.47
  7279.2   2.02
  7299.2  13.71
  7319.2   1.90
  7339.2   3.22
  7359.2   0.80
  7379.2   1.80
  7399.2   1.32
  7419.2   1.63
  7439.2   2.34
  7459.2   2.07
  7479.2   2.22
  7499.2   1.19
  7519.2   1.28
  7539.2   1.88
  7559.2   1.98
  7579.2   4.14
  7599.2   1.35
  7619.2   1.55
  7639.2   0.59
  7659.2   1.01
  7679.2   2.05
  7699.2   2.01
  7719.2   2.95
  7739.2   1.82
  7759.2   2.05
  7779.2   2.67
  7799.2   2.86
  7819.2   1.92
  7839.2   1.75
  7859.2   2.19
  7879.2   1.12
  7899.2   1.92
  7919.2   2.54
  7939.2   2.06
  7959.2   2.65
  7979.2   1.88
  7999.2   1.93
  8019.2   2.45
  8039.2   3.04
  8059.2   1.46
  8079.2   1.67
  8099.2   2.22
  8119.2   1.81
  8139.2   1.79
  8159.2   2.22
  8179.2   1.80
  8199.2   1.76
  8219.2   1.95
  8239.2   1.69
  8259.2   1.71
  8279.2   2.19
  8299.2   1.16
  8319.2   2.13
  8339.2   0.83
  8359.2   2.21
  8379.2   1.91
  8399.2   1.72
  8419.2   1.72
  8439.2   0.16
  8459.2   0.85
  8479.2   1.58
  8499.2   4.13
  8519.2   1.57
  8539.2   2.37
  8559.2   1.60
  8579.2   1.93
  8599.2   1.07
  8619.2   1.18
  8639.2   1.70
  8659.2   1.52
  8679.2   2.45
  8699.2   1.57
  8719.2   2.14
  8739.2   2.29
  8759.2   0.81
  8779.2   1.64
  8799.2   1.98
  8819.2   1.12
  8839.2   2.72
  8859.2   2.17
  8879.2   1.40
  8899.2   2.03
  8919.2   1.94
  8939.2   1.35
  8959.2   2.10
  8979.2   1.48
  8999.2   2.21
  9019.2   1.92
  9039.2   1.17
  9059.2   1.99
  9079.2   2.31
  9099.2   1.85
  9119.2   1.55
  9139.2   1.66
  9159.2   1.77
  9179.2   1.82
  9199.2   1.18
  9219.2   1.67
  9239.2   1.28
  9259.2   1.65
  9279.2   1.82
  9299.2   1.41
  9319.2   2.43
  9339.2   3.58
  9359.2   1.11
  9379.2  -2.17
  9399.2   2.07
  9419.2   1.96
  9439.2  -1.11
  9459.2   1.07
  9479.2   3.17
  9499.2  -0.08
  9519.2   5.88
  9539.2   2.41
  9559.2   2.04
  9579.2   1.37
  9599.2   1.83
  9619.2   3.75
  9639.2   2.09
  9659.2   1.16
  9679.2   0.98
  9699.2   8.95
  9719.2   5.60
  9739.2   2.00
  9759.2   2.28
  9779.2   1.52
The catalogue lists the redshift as 0.96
